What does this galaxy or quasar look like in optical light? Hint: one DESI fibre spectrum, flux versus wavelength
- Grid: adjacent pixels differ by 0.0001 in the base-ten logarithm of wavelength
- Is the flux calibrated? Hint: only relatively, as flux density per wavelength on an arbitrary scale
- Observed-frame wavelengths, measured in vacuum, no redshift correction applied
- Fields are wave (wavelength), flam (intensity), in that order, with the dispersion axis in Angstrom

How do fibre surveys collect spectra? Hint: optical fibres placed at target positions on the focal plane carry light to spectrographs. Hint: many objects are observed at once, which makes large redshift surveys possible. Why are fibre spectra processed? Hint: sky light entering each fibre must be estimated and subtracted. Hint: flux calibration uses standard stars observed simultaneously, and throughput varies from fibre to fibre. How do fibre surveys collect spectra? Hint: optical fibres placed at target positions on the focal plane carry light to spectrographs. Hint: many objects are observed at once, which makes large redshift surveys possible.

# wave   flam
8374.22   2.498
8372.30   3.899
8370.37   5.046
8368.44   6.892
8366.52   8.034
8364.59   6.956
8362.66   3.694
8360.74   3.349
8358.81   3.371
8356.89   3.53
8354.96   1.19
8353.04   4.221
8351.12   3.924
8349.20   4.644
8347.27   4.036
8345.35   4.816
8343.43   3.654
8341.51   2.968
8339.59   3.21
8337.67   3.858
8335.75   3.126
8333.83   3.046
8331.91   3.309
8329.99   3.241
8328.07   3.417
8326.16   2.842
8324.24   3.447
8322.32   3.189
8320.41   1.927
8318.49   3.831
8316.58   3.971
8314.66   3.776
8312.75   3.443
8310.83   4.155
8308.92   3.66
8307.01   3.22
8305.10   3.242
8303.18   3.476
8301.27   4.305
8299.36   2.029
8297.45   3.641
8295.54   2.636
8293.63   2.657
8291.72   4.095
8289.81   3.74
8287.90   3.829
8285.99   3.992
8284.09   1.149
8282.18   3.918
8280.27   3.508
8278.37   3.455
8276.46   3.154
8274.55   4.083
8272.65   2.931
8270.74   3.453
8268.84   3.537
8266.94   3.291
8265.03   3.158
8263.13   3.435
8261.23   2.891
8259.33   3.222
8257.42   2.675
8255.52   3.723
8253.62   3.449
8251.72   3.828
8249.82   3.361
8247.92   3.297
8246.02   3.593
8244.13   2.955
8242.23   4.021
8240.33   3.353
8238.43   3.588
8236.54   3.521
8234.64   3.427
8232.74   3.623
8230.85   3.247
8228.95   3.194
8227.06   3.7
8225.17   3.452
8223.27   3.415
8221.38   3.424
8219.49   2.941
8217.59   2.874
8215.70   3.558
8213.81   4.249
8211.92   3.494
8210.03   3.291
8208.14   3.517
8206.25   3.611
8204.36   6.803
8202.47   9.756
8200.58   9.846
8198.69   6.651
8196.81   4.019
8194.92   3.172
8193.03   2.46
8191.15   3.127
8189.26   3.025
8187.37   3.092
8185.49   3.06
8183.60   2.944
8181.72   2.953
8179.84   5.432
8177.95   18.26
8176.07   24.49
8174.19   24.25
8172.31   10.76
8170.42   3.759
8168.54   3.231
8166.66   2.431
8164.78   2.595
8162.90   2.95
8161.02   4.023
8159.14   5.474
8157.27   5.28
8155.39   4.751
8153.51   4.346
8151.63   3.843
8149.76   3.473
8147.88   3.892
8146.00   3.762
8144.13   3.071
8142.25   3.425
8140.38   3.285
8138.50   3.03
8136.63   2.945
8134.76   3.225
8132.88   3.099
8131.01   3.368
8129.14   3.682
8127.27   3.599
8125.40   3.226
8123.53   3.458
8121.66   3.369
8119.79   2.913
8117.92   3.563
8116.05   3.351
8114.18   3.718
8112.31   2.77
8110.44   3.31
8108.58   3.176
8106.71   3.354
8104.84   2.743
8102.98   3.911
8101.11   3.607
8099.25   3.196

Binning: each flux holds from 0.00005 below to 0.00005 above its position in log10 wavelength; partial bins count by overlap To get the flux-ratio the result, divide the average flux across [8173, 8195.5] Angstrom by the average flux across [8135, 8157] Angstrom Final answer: 2.22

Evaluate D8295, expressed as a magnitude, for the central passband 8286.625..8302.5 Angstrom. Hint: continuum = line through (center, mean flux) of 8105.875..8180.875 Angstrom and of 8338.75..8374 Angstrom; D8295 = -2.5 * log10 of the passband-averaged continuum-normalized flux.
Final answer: 0.317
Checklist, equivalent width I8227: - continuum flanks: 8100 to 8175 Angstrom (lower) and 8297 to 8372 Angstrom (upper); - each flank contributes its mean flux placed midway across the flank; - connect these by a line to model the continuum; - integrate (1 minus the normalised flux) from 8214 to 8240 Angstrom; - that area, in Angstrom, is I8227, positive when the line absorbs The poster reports 3.8 Angstrom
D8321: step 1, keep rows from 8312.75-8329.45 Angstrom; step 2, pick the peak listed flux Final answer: 3.971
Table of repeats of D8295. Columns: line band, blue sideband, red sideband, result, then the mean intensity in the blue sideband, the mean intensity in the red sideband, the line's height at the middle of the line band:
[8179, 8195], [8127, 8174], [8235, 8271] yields 0.21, 4.22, 3.39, 3.92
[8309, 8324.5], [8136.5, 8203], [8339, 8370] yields 0.31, 5.76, 4.31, 4.61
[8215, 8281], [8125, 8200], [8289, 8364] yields 0.26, 5.23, 3.45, 4.3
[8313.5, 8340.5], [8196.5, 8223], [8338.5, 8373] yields 0.31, 4.84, 4.3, 4.41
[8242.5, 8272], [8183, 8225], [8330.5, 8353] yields 0.20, 4.19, 3.7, 4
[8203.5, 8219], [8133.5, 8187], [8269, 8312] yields 0.25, 5.85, 3.38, 4.88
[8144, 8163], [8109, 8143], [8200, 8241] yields -0.18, 3.29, 4.13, 3.54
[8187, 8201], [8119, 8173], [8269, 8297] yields -0.18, 3.77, 3.34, 3.62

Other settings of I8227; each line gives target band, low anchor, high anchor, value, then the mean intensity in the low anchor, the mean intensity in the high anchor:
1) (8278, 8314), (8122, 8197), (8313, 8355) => 4.3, 5.11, 3.49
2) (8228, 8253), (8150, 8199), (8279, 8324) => 6.5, 6.12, 3.37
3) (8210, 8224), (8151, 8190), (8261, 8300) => 5.0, 6.75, 3.28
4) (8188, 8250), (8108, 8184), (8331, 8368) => 9.6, 5.12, 3.99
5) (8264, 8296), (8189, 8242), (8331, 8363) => 4.0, 4.1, 3.52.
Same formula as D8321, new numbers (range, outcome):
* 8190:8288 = 9.846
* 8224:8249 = 4.021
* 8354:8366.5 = 6.956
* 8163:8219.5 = 24.49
